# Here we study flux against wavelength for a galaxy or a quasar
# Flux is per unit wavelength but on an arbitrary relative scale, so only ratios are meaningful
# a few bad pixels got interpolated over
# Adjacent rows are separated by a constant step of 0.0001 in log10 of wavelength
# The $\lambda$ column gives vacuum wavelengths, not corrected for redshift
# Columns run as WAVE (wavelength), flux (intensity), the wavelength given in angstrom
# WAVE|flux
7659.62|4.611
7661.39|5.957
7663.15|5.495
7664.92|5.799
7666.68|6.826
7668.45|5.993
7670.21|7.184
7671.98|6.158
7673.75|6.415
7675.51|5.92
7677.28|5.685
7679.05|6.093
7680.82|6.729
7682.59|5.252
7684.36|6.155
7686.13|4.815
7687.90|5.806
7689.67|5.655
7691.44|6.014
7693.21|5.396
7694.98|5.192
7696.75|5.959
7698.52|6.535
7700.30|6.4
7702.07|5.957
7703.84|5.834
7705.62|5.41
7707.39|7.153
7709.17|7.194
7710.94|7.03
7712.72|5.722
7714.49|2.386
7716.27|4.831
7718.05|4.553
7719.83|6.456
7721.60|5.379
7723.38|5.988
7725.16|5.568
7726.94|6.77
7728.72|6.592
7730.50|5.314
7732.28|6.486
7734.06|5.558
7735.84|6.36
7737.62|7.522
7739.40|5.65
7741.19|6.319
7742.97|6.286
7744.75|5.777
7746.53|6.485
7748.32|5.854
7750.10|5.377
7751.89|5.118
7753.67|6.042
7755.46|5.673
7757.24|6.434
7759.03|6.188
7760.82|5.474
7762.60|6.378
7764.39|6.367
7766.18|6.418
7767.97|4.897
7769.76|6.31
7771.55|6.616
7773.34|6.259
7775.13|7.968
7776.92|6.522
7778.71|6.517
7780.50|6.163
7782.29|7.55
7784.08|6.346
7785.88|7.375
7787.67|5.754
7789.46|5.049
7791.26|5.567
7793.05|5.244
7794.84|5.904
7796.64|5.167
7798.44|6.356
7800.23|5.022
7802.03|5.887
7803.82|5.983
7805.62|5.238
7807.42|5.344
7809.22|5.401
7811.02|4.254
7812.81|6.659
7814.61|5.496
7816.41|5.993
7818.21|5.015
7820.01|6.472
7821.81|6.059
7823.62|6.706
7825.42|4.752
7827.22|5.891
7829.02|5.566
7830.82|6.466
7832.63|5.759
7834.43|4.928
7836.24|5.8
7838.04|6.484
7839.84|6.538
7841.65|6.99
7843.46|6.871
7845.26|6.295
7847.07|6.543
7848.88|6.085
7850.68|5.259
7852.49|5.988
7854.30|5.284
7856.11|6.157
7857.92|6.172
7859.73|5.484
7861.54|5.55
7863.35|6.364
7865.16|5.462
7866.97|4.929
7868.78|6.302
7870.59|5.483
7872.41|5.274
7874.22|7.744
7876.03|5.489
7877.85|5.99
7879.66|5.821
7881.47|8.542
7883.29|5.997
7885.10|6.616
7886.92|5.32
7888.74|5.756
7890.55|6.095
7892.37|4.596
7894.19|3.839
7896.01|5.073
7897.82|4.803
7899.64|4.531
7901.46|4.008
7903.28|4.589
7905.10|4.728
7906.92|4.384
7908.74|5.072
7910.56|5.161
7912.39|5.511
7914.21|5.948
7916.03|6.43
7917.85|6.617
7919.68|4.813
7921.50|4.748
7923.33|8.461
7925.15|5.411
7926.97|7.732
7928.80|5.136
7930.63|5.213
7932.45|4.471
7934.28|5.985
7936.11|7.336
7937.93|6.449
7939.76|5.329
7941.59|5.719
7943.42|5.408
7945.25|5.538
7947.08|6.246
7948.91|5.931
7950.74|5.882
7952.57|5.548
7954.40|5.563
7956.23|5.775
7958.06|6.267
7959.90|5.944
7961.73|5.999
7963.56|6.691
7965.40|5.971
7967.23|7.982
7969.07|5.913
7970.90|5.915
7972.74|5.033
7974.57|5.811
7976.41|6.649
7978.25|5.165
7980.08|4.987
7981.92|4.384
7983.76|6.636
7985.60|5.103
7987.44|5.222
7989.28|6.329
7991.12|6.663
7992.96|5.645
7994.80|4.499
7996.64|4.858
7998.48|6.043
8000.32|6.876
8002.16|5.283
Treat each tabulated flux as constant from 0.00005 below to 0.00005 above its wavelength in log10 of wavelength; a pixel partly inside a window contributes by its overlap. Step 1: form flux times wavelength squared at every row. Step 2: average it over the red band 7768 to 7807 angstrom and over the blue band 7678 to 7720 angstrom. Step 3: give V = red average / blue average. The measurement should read 1.1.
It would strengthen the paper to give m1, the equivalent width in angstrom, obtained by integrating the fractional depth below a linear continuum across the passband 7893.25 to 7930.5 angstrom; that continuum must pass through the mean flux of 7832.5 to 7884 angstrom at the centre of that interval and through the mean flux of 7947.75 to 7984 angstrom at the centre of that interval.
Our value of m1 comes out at 3.9 angstrom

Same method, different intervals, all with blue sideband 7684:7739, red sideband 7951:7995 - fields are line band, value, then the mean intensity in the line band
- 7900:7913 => 2.4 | 4.75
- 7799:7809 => 0.6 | 5.52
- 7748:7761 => 0.2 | 5.78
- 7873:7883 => -1.3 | 6.63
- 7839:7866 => -1.0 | 6.07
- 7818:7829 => 0.0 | 5.85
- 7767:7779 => -1.2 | 6.44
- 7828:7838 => 0.1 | 5.77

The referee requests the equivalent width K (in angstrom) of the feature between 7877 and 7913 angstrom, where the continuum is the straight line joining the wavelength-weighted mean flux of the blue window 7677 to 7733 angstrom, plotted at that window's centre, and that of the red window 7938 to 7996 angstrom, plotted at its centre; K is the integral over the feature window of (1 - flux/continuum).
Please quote 3.0 angstrom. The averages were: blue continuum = 5.82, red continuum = 5.8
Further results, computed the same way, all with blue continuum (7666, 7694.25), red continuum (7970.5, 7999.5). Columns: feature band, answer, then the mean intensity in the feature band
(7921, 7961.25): -2.2 angstrom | 5.93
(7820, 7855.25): -1.6 angstrom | 6.03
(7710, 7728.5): 1.3 angstrom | 5.51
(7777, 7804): -0.8 angstrom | 6.01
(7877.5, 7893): -1.1 angstrom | 6.11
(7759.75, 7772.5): -0.4 angstrom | 6.07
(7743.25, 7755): 0.2 angstrom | 5.8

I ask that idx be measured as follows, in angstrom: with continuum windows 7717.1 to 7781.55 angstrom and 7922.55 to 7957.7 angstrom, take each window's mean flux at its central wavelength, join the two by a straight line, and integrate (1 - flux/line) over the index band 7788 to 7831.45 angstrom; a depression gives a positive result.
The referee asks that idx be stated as 3.0 angstrom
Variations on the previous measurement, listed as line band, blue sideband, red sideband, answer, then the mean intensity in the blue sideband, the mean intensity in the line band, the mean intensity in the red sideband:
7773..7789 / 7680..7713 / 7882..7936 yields -2.5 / 6.02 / 6.69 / 5.47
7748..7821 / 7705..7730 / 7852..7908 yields -3.2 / 5.78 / 5.94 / 5.55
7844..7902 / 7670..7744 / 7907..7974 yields 1.8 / 5.93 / 5.73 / 5.9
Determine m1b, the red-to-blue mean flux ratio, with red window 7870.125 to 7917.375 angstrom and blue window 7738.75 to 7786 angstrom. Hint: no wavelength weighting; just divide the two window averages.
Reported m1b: 0.9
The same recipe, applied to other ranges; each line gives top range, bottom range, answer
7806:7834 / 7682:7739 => 0.97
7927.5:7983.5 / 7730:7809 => 0.96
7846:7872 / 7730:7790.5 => 0.93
